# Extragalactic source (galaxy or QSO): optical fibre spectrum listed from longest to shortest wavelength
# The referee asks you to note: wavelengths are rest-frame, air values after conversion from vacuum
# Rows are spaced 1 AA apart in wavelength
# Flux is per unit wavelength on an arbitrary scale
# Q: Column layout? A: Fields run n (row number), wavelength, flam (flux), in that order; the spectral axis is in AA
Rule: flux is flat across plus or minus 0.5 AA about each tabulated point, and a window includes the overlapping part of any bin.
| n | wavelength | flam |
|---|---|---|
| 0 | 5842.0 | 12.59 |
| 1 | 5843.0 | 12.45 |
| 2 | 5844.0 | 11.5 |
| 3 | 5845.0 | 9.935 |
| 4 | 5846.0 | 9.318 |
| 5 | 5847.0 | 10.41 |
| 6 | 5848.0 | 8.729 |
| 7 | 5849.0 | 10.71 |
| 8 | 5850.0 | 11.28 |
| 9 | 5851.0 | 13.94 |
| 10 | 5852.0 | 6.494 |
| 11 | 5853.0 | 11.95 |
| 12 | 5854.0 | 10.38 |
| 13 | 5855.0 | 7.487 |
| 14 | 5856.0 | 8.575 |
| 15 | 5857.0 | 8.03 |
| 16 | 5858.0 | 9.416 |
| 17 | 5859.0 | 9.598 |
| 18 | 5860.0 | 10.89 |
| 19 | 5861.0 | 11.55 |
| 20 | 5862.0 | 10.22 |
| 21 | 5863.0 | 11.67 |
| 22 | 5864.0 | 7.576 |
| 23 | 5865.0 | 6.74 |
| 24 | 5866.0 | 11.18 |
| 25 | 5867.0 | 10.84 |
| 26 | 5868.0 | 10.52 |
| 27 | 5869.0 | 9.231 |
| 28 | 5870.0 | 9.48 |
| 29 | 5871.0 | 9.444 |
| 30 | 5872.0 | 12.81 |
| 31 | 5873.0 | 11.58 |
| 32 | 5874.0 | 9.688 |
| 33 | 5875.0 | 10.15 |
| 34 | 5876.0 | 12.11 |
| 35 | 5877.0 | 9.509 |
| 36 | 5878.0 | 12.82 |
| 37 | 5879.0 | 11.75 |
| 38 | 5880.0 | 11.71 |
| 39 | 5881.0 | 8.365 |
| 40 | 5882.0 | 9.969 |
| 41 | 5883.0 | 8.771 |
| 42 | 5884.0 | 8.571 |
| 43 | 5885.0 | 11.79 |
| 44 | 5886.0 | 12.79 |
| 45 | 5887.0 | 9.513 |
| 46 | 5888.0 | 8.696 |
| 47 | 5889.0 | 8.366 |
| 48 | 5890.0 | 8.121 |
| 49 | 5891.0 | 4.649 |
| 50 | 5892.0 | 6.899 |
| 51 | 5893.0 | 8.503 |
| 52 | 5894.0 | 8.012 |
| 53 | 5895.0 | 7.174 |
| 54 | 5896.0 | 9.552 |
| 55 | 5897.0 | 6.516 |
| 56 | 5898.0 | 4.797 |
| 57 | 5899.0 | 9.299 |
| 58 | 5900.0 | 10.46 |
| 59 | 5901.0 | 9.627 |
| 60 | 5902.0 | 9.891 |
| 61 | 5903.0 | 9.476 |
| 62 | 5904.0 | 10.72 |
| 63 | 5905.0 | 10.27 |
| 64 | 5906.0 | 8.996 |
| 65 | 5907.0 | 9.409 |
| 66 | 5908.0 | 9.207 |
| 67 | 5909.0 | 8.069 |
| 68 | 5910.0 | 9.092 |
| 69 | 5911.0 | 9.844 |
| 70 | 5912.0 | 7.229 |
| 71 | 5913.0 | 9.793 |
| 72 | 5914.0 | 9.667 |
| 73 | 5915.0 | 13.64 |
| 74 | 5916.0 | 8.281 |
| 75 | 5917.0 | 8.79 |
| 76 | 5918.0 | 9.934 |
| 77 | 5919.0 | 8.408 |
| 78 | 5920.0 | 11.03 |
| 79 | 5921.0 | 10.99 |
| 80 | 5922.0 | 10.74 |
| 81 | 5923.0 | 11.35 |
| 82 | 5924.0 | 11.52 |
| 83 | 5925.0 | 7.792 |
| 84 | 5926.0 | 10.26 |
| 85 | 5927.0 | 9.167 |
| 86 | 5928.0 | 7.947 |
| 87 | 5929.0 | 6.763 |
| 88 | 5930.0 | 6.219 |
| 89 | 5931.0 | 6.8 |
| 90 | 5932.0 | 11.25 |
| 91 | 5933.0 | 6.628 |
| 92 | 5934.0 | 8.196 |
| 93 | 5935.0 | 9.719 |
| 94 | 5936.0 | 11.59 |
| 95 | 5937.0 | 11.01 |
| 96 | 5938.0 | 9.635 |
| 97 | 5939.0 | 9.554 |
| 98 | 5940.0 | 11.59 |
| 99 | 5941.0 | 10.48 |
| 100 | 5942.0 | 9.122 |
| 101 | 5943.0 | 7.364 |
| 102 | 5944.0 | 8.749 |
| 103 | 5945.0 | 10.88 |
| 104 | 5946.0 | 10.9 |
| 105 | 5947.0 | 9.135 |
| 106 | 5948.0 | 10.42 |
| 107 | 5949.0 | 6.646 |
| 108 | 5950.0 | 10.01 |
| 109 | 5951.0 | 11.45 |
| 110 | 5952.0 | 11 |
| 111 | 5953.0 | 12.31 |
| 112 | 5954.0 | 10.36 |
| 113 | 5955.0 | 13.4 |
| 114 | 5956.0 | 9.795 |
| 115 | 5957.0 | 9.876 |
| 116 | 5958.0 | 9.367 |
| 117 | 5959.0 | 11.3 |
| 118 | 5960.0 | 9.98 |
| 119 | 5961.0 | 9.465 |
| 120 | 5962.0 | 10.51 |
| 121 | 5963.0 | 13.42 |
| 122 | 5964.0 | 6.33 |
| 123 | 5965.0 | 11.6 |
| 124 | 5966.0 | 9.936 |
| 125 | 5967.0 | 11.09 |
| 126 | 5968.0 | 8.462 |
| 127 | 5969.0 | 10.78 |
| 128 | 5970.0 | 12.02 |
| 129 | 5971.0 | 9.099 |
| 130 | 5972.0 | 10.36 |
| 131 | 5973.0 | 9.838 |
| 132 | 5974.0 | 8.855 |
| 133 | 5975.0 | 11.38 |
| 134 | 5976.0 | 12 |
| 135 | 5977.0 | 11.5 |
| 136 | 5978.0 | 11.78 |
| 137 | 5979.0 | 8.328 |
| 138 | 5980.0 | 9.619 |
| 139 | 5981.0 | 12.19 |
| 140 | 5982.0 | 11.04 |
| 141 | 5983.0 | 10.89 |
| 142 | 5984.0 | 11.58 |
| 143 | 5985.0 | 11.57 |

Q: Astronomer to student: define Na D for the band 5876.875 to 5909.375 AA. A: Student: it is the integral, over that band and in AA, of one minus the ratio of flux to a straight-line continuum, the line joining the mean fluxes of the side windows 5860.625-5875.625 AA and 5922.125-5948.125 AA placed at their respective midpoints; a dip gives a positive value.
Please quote 2.4 AA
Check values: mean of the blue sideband 10.2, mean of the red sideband 9.39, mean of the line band 9.16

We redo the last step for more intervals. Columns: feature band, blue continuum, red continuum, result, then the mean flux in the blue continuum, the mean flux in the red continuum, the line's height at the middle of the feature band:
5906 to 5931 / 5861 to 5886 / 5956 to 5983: 2.5 AA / 10.3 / 10.4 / 10.4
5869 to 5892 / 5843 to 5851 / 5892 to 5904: -1.7 AA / 10.6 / 8.51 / 9.24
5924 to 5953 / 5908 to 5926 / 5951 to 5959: 2.9 AA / 9.77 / 10.9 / 10.4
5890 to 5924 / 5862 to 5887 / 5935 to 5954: 3.7 AA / 10.4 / 10.1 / 10.2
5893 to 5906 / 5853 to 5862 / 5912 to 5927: 1.4 AA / 9.67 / 10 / 9.91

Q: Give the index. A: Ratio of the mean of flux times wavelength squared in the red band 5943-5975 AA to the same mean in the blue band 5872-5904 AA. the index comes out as 1.11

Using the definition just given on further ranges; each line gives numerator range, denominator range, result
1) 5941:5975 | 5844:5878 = 1.04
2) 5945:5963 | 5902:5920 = 1.11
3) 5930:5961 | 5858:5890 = 0.99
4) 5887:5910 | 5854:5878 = 0.86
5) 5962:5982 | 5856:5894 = 1.11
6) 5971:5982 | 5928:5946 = 1.17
